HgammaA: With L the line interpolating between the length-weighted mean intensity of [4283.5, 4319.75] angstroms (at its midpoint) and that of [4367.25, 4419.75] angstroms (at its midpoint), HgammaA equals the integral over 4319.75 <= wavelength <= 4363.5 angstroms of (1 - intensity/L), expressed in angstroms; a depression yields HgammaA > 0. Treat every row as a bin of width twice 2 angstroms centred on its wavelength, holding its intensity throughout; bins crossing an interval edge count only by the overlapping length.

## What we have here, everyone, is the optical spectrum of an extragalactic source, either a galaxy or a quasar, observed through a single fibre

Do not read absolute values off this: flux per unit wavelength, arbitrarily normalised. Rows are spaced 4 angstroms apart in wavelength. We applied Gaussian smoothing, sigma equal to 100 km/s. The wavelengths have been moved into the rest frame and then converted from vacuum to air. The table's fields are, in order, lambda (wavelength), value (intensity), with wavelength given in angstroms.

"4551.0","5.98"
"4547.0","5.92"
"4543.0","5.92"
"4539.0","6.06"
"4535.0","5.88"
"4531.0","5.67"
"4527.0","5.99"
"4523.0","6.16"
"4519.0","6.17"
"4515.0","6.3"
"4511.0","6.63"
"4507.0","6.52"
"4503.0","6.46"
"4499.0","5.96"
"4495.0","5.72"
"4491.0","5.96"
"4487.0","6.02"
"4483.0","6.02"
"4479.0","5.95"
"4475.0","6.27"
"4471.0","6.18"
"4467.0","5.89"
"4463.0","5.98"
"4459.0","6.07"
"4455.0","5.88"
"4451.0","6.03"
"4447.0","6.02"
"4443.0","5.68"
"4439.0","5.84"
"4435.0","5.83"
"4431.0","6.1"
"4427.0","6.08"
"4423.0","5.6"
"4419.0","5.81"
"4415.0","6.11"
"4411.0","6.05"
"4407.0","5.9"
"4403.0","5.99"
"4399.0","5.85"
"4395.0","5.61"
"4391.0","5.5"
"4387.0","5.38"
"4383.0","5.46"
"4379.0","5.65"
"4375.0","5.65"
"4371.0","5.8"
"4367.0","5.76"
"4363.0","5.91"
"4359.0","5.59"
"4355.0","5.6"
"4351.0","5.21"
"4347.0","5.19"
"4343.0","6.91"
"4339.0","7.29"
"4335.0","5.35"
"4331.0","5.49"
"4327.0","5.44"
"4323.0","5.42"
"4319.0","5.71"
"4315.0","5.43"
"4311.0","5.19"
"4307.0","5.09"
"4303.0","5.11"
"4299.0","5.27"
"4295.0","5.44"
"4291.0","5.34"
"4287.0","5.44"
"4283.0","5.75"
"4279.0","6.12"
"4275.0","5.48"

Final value -1.9 angstroms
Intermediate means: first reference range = 5.34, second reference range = 5.75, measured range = 5.76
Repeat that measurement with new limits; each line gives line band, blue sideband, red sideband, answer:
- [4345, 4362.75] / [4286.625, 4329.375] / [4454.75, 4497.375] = 0.3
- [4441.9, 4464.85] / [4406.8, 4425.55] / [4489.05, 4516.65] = 0.3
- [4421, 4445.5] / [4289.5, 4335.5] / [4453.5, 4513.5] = 0.1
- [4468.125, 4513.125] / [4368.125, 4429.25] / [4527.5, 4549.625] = -2.3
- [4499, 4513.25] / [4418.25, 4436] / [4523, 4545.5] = -1.3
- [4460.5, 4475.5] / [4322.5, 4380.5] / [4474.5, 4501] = -0.3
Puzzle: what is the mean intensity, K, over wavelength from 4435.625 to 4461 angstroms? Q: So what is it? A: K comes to 5.92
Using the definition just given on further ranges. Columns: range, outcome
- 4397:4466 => 5.93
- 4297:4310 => 5.16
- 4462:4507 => 6.06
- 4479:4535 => 6.11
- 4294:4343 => 5.58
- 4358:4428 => 5.76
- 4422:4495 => 5.96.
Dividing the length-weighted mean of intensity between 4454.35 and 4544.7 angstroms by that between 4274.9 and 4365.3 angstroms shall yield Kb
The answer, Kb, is 1.1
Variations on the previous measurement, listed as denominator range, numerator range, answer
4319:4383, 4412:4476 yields 1.04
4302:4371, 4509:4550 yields 1.08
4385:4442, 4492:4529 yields 1.06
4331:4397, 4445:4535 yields 1.06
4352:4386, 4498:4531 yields 1.10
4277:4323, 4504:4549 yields 1.12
